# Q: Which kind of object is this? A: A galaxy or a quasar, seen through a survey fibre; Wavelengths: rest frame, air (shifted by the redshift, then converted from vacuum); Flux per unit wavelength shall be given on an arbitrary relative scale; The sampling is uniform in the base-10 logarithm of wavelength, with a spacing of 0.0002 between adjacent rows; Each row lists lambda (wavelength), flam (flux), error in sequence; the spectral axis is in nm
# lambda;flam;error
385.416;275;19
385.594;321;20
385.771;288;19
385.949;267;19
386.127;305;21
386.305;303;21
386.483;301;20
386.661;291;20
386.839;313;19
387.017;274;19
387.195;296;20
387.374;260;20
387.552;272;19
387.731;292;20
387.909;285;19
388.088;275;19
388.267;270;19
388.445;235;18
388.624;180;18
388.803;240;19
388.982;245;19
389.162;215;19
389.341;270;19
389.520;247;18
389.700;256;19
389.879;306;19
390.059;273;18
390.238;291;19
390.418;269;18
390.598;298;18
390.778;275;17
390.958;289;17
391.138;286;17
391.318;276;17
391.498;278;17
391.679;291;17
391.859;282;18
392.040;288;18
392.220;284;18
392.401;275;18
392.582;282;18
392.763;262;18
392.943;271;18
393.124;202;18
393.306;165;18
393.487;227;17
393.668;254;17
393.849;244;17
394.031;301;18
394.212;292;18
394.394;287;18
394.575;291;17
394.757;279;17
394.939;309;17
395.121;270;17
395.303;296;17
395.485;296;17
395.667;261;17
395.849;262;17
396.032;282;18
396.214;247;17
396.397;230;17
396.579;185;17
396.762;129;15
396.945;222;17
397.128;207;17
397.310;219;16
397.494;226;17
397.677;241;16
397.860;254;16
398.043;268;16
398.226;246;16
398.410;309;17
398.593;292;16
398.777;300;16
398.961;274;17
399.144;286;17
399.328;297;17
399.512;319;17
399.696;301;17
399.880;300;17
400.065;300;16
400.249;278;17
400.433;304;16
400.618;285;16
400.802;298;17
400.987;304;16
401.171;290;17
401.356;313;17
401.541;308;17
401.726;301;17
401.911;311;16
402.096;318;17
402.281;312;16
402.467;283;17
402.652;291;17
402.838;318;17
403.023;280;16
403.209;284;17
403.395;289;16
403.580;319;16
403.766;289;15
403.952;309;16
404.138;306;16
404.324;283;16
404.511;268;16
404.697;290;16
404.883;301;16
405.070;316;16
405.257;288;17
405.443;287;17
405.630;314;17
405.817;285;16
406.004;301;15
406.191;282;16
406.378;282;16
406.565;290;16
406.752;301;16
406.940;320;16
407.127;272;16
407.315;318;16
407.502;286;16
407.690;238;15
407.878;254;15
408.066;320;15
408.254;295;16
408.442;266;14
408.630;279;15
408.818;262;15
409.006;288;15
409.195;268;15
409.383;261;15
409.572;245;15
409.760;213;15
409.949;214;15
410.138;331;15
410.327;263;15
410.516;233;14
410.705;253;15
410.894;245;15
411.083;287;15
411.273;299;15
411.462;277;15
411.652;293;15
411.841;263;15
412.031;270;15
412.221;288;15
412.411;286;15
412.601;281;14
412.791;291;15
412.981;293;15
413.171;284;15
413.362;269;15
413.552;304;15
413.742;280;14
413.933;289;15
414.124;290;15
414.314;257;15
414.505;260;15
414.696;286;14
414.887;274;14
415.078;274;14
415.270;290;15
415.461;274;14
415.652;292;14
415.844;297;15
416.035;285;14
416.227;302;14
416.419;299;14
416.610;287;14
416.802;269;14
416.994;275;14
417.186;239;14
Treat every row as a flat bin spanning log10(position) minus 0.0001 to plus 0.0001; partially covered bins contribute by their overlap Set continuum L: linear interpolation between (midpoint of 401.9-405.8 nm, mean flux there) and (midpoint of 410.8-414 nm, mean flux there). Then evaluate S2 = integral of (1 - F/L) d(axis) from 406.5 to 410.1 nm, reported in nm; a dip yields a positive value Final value 0.20 nm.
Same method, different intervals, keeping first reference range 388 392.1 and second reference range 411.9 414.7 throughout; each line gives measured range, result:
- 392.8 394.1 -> 0.15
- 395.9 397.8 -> 0.36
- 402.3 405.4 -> -0.22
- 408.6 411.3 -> 0.17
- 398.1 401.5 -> -0.27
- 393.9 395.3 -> -0.10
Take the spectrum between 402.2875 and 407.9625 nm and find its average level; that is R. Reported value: 292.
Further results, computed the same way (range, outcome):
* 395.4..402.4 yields 273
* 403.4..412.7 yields 281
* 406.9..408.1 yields 284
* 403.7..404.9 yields 292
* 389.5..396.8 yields 267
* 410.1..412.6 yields 275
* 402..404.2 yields 300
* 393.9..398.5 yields 256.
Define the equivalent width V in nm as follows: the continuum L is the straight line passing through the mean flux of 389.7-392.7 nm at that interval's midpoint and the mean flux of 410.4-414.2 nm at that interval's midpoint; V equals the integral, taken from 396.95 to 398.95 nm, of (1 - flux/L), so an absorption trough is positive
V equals 0.18 nm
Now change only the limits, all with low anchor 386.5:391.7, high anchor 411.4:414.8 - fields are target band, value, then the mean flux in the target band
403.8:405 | -0.068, 293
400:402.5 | -0.224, 301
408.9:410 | 0.118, 250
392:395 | 0.088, 265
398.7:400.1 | -0.111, 297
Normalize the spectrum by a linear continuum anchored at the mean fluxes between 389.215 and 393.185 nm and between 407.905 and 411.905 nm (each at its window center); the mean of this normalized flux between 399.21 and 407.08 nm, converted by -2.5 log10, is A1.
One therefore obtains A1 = -0.10 mag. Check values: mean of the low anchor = 275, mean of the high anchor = 269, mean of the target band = 298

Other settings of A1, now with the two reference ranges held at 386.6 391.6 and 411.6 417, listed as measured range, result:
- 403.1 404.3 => -0.08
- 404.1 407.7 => -0.05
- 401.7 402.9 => -0.10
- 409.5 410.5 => 0.12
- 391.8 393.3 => 0.04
